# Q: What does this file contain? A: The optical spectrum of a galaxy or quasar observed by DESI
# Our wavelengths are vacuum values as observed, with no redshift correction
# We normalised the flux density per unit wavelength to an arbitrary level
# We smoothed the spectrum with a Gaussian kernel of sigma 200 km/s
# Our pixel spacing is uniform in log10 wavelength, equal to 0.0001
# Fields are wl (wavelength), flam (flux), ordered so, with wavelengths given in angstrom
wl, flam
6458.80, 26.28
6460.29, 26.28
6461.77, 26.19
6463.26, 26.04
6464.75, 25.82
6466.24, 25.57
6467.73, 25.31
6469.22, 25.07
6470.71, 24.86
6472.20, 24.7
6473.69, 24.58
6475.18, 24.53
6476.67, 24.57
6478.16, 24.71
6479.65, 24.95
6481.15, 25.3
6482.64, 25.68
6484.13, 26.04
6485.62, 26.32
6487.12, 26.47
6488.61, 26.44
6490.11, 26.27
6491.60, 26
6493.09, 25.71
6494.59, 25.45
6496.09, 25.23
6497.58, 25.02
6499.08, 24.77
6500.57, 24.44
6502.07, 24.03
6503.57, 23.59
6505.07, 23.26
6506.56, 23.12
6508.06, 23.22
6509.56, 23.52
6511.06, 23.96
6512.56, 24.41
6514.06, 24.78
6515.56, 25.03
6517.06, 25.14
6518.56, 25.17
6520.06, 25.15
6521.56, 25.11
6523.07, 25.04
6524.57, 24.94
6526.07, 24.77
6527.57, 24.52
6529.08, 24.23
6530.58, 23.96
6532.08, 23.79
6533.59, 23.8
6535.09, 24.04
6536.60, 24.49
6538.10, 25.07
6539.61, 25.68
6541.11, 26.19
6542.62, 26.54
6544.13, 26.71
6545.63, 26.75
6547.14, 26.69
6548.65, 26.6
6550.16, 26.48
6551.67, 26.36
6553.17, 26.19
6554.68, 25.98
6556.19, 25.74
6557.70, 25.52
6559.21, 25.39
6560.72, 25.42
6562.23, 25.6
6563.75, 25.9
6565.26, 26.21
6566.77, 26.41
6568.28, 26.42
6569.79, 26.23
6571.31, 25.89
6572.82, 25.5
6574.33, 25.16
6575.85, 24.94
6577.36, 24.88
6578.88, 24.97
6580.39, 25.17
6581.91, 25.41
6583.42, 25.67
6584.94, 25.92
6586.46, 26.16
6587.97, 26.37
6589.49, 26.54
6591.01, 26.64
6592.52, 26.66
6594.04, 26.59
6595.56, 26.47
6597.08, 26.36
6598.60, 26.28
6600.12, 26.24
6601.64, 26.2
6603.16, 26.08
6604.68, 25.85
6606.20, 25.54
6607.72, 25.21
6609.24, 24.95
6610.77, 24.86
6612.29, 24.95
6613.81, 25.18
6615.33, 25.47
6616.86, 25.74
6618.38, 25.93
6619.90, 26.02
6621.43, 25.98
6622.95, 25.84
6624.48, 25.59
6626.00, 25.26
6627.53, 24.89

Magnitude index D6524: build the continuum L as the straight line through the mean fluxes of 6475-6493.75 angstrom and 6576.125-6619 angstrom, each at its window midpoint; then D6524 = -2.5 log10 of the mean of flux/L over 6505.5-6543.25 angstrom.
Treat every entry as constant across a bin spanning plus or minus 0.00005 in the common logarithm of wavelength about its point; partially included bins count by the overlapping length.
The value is 0.05 mag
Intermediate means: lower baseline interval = 25.7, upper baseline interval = 25.8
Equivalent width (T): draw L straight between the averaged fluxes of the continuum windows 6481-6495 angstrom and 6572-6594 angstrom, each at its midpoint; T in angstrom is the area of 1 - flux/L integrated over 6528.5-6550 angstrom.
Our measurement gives 0.42 angstrom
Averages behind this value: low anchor 26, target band 25.4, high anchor 25.7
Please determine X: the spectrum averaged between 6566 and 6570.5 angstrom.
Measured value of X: 26.4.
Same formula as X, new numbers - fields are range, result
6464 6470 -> 25.4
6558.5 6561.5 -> 25.4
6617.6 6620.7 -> 26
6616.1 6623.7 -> 25.9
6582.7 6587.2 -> 25.9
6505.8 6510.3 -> 23.3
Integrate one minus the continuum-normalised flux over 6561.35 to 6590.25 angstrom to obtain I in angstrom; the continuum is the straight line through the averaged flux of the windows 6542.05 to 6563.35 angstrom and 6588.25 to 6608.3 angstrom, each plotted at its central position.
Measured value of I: 0.46 angstrom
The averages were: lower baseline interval 26.1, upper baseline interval 26.2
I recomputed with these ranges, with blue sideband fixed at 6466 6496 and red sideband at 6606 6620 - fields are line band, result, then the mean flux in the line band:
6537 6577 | -0.91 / 26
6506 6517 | 0.57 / 24.1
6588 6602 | -0.60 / 26.4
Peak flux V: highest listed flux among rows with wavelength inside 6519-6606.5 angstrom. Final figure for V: 26.75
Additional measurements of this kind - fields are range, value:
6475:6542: 26.47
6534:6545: 26.71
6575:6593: 26.66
